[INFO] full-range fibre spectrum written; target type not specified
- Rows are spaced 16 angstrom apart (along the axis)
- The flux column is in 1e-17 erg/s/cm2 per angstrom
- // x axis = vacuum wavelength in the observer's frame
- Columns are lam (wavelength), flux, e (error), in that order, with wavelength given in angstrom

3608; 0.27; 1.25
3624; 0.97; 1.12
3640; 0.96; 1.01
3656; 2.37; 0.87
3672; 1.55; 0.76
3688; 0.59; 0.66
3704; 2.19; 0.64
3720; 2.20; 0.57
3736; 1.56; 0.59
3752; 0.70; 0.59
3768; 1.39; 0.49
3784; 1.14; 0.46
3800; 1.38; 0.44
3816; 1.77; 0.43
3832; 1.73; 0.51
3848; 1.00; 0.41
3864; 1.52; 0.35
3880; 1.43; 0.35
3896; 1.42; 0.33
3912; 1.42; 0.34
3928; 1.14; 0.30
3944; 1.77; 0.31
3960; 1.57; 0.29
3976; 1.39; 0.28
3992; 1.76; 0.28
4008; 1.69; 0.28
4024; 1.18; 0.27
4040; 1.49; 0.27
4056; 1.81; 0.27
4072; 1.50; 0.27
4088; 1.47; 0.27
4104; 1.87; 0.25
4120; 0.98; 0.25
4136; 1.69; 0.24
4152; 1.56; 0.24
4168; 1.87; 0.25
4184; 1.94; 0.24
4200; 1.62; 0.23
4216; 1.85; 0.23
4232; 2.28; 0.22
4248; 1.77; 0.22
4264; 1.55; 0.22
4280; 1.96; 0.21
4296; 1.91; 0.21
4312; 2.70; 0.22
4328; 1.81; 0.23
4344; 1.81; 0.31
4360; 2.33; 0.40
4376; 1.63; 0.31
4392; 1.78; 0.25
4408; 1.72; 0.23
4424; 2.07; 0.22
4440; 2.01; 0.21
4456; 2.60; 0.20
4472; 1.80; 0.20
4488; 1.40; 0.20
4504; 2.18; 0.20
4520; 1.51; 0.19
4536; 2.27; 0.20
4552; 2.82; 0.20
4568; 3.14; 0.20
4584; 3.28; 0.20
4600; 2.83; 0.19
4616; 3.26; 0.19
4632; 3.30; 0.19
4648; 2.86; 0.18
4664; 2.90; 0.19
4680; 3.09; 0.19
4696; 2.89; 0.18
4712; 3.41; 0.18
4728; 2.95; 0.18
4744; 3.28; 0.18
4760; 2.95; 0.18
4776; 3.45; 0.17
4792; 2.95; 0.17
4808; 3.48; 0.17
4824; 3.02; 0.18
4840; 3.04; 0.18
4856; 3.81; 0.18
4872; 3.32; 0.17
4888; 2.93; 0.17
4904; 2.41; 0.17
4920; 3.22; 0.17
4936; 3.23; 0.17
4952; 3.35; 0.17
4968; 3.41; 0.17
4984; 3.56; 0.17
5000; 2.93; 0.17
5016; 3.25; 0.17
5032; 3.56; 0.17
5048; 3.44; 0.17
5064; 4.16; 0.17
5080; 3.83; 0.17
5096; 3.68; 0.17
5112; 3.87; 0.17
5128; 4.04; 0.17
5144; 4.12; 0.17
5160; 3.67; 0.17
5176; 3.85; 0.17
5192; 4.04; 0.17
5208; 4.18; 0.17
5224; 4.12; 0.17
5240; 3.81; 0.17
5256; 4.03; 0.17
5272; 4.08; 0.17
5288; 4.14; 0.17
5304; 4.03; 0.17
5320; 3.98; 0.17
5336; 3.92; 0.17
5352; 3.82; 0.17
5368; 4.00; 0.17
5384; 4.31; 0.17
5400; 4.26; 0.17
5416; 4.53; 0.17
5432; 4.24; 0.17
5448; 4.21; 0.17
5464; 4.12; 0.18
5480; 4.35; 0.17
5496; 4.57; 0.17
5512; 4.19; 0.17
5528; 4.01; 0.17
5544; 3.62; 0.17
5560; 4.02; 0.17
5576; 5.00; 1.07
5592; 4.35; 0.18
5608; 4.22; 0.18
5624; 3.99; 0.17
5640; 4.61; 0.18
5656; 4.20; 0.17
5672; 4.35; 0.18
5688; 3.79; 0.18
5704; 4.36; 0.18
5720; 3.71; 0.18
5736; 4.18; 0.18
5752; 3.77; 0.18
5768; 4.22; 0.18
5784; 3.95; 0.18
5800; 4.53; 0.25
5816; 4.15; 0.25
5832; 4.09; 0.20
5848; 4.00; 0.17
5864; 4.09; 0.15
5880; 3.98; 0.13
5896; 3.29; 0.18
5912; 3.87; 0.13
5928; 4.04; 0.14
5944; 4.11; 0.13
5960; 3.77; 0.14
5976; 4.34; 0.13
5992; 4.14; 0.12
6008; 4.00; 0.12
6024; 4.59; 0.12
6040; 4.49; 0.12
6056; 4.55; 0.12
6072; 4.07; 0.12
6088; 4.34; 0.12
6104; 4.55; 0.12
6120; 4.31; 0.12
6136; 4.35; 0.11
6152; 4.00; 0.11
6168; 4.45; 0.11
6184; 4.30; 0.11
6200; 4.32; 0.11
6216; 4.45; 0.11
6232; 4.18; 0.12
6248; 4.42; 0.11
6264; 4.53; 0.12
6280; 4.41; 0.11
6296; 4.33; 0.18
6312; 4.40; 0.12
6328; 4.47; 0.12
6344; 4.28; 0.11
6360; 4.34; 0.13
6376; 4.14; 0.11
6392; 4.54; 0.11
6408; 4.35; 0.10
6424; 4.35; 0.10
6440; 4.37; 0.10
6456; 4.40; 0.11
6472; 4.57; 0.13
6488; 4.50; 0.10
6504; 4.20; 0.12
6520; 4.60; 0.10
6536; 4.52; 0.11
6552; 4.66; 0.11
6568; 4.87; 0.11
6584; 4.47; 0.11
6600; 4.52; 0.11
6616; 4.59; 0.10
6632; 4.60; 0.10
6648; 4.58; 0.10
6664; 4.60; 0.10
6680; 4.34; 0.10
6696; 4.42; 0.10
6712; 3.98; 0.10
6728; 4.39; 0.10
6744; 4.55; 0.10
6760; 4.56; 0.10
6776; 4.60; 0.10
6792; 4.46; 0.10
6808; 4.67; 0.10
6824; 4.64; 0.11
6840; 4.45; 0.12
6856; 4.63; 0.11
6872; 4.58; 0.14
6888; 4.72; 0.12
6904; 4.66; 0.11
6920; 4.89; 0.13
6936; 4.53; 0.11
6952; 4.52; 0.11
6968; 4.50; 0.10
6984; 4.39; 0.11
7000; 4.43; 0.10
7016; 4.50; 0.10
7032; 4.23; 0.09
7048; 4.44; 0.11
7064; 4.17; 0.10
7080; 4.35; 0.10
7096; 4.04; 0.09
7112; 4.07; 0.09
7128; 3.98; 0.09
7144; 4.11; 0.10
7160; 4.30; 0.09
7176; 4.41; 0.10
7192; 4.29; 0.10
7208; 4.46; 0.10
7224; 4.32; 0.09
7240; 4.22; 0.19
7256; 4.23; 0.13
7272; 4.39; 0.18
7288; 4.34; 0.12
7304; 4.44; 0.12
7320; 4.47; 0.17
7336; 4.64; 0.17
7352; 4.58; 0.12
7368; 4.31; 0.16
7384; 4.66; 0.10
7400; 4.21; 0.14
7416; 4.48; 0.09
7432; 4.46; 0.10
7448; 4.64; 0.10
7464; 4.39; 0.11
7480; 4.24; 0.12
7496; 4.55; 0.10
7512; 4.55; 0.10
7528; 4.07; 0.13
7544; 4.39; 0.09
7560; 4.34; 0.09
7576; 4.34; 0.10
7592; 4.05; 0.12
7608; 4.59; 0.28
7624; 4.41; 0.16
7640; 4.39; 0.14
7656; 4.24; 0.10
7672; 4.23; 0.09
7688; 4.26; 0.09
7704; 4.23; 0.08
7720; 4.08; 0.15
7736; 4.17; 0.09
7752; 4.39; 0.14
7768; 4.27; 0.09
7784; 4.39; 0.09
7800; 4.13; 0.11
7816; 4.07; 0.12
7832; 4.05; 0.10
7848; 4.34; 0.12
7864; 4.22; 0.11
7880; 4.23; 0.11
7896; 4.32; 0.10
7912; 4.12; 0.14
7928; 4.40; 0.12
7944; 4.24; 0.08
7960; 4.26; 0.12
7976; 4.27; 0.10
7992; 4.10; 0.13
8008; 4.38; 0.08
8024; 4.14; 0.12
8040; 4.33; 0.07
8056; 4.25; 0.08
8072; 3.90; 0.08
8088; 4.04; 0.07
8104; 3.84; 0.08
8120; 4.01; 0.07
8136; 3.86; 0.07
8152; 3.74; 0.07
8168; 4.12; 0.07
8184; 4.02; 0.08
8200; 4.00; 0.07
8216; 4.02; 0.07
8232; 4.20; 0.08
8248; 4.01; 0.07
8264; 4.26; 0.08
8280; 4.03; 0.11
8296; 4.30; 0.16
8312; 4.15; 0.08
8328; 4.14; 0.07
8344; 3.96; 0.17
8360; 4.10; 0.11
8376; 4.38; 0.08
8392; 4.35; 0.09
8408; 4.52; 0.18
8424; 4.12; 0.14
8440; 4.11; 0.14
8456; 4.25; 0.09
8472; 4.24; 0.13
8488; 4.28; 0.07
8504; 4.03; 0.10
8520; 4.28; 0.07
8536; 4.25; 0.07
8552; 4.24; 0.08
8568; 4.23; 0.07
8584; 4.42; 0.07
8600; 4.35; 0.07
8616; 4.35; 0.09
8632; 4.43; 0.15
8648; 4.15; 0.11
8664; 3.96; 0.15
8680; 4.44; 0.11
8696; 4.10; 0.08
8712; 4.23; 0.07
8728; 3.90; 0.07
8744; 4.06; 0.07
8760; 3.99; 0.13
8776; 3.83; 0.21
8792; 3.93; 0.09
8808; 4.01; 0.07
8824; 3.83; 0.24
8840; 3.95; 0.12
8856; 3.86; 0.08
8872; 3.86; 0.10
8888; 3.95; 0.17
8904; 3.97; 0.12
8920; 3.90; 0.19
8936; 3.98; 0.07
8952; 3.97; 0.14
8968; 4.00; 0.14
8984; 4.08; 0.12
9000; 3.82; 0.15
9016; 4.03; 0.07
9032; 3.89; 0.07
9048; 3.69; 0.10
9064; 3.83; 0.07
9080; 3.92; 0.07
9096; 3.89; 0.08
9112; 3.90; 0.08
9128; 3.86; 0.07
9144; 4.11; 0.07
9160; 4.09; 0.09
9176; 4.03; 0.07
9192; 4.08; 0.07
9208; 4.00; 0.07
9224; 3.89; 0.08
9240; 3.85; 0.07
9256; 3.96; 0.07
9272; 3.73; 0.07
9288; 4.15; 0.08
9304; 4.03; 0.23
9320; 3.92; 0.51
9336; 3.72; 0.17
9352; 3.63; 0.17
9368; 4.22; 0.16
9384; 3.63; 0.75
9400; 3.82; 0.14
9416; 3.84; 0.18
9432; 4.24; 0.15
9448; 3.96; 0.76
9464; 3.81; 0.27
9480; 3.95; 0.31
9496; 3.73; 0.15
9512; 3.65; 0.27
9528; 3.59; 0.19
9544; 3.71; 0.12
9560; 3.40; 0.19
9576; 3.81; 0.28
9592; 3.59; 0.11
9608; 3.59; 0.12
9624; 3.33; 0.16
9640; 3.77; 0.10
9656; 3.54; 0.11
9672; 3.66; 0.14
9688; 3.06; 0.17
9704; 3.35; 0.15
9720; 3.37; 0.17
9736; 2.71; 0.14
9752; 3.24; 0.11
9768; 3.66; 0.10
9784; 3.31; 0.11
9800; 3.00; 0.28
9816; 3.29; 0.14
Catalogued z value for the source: 0.14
